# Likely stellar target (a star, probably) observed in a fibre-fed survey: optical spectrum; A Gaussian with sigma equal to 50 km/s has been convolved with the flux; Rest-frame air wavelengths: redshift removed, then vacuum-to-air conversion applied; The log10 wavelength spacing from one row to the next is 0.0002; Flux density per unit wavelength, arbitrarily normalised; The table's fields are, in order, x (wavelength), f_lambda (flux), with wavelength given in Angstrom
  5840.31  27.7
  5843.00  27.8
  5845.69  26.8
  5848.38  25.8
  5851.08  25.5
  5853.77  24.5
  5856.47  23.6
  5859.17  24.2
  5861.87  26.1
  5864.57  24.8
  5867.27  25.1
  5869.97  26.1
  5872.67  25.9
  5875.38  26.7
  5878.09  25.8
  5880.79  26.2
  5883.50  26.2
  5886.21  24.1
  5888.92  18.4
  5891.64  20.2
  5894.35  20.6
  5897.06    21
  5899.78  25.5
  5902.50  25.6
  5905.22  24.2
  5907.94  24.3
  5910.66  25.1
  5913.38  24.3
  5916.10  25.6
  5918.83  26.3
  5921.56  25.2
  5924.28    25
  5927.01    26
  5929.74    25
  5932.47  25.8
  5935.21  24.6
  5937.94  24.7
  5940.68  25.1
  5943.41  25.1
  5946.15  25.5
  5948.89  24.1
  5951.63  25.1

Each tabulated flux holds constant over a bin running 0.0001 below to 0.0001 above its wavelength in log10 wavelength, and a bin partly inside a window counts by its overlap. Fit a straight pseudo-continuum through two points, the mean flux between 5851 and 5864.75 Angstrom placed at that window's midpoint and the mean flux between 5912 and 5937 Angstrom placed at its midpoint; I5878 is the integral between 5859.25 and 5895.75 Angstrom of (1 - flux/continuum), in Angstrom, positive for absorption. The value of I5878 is 0.8 Angstrom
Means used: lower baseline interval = 24.7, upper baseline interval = 25.3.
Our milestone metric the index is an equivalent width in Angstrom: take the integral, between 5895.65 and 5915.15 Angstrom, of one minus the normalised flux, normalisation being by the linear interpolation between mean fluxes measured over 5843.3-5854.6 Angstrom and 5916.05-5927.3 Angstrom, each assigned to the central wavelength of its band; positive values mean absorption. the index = 1.0 Angstrom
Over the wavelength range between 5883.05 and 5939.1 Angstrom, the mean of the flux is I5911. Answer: 24.1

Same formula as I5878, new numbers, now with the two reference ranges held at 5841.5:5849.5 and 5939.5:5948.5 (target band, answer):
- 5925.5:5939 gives 0.05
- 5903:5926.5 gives 0.53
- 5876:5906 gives 2.95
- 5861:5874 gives 0.44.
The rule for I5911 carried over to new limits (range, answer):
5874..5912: 23.8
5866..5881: 26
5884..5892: 21.5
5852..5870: 24.8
